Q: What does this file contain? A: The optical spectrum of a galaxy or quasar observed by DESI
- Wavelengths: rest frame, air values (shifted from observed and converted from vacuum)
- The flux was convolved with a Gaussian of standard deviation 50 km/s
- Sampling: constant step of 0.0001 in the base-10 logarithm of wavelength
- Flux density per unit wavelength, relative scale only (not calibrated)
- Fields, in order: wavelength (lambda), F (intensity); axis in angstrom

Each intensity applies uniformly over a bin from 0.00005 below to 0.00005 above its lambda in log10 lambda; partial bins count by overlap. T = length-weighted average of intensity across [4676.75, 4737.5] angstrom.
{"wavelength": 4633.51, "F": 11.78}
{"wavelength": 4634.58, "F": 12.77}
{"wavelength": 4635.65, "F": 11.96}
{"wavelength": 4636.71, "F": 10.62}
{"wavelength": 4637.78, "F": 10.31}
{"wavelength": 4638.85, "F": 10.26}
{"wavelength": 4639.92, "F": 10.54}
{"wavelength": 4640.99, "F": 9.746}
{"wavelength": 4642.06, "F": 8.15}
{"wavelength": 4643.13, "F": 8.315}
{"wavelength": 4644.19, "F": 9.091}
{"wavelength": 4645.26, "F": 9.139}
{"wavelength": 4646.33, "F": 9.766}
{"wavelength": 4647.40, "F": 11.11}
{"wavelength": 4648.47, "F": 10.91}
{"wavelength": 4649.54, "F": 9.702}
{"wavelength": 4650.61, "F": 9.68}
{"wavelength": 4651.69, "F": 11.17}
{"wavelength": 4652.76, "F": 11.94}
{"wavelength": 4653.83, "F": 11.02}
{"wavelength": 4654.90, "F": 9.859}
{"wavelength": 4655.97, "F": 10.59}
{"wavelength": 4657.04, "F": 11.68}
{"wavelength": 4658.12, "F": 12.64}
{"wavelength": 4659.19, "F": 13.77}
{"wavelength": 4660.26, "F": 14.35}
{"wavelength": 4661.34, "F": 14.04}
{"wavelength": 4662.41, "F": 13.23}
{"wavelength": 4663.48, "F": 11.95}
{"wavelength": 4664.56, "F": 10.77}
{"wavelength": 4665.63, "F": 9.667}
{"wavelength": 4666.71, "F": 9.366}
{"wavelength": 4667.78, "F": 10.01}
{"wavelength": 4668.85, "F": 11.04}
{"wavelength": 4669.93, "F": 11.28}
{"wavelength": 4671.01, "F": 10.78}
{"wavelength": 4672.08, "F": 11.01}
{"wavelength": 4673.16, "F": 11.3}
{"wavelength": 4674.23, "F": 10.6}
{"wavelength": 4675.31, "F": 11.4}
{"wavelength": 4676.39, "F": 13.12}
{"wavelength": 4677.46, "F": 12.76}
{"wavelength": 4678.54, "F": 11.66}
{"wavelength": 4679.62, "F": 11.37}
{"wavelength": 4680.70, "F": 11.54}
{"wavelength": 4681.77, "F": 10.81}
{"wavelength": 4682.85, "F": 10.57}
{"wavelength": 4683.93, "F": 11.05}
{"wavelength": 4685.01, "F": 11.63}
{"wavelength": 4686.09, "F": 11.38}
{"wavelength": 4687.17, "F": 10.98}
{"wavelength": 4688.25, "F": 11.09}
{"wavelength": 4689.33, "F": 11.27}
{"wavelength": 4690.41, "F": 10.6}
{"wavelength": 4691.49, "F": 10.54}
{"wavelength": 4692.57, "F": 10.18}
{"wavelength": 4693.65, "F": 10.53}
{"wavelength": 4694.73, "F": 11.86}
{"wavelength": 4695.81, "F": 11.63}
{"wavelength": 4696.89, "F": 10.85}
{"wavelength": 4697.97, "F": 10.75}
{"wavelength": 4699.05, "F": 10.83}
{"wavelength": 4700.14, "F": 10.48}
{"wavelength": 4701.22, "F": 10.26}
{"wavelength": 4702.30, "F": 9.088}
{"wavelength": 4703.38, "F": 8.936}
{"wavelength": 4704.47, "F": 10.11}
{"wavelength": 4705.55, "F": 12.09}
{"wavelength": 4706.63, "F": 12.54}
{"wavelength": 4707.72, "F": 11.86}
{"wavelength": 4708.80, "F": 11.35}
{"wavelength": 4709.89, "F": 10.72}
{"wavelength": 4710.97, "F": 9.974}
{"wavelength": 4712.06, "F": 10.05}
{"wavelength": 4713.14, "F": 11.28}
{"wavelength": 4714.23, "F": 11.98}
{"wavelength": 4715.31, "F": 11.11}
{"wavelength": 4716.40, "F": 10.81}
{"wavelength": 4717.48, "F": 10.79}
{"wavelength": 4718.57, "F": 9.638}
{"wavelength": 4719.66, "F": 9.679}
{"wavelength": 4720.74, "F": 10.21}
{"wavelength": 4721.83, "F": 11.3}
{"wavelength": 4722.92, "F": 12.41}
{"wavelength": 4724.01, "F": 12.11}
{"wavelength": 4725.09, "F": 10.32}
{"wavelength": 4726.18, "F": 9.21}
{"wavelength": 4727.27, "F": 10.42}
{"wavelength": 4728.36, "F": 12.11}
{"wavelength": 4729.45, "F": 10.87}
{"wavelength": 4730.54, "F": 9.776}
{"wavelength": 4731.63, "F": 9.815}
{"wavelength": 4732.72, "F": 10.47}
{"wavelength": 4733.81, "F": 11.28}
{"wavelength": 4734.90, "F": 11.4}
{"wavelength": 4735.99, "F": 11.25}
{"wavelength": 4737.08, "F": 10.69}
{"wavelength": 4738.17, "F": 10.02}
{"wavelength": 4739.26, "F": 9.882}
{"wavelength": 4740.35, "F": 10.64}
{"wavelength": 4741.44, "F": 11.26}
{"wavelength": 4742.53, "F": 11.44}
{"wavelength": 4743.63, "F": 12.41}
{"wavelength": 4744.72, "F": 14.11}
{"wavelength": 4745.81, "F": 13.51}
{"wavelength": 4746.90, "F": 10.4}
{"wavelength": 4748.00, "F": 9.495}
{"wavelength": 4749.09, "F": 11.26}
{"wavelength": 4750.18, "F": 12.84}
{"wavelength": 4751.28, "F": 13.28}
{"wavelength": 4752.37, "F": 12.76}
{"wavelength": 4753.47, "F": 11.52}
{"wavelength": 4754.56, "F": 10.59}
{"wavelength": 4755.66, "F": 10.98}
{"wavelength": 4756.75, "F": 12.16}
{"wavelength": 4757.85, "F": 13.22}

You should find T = 10.9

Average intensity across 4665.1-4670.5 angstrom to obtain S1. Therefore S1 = 10.3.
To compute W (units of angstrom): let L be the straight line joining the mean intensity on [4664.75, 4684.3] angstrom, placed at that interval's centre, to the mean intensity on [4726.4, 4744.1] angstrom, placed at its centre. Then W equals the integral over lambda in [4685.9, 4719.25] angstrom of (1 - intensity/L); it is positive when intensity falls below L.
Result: 0.43 angstrom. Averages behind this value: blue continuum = 11.1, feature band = 10.8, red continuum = 10.8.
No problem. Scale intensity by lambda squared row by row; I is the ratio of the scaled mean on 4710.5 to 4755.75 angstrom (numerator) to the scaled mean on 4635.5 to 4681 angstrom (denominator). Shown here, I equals 1.04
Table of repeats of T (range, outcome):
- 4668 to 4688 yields 11.3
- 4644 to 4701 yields 11.1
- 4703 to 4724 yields 10.9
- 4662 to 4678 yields 11.2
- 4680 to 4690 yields 11.1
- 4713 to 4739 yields 10.8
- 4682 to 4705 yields 10.7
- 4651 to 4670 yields 11.6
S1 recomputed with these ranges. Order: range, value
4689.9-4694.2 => 10.5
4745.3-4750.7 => 11.5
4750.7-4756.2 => 11.8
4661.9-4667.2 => 11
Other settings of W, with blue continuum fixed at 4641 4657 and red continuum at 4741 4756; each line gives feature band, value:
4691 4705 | 0.6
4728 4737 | 0.6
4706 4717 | 0.0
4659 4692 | -2.8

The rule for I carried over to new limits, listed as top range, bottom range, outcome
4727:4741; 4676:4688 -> 0.95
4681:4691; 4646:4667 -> 0.98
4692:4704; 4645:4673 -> 0.95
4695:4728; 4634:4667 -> 1.01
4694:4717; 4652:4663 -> 0.90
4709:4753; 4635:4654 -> 1.13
